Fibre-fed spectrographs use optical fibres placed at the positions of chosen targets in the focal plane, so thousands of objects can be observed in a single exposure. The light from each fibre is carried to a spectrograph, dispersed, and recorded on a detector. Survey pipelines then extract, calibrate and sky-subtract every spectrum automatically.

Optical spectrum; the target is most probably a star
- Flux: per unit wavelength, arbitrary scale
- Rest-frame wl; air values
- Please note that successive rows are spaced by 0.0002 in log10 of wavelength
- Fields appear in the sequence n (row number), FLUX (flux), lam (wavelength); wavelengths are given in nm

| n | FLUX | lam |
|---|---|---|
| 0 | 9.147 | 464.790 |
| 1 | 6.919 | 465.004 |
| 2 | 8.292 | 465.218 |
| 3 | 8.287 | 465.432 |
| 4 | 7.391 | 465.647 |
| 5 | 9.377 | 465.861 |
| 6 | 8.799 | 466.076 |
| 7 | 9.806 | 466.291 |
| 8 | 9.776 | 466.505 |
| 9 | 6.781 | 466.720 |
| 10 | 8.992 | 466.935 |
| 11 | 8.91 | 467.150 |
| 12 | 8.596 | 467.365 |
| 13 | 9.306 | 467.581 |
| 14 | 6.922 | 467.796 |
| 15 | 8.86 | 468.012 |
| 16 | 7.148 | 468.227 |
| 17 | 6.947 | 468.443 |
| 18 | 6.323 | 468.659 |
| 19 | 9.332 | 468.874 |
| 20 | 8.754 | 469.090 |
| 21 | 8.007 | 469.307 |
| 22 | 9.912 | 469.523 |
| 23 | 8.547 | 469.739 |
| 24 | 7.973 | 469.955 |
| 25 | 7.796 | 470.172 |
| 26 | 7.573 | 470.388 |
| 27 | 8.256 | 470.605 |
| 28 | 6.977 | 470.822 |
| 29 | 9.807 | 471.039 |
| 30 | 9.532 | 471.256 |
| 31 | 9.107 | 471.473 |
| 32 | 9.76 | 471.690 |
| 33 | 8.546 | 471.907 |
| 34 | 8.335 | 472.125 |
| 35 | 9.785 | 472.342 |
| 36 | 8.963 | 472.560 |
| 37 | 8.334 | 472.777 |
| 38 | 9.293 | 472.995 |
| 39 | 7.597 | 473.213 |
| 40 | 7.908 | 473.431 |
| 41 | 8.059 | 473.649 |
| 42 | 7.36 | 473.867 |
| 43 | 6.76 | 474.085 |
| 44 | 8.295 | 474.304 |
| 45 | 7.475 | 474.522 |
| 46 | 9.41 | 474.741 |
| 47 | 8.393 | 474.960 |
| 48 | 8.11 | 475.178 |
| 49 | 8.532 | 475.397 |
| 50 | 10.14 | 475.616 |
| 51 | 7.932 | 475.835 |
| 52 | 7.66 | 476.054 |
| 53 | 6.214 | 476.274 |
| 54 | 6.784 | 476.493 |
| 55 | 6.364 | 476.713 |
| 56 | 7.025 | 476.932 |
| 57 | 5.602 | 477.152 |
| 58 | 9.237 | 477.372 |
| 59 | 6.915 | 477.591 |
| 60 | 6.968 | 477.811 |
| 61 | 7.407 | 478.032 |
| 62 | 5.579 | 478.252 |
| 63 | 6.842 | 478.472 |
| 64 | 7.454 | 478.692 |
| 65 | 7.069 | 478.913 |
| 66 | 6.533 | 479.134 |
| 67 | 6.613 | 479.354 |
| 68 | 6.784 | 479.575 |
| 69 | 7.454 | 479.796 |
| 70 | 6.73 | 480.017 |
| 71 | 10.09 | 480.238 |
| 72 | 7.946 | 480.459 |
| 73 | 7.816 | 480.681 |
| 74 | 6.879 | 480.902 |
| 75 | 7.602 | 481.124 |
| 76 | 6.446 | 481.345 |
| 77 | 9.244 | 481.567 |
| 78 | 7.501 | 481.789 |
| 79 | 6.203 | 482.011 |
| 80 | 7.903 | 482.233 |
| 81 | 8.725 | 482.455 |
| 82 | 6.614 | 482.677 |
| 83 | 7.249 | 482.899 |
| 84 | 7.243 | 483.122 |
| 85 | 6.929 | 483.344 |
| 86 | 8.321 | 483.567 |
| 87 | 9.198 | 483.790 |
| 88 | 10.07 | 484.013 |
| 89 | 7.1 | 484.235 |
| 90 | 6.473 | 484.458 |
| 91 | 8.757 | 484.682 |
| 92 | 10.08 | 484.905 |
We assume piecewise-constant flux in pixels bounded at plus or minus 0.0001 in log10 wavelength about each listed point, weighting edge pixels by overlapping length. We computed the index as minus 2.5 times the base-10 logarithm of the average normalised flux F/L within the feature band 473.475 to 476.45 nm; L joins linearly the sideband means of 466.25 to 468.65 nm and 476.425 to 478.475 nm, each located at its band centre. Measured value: -0.11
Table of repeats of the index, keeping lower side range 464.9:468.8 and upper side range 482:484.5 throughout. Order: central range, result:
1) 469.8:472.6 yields -0.072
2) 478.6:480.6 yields 0.064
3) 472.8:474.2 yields 0.023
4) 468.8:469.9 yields -0.092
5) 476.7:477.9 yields 0.122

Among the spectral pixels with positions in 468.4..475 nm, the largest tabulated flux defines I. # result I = 9.912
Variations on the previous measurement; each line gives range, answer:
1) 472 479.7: 10.14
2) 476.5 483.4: 10.09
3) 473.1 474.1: 8.059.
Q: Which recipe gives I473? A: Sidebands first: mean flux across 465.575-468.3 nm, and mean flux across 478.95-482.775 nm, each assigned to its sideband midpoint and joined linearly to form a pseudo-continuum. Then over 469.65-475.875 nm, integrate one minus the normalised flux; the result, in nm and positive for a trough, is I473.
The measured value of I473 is -0.27 nm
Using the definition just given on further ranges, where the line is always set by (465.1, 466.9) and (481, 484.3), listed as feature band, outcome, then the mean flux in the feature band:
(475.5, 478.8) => 0.34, 7.21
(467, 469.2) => 0.09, 8.12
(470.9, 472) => -0.13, 9.3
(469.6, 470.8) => 0.05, 8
